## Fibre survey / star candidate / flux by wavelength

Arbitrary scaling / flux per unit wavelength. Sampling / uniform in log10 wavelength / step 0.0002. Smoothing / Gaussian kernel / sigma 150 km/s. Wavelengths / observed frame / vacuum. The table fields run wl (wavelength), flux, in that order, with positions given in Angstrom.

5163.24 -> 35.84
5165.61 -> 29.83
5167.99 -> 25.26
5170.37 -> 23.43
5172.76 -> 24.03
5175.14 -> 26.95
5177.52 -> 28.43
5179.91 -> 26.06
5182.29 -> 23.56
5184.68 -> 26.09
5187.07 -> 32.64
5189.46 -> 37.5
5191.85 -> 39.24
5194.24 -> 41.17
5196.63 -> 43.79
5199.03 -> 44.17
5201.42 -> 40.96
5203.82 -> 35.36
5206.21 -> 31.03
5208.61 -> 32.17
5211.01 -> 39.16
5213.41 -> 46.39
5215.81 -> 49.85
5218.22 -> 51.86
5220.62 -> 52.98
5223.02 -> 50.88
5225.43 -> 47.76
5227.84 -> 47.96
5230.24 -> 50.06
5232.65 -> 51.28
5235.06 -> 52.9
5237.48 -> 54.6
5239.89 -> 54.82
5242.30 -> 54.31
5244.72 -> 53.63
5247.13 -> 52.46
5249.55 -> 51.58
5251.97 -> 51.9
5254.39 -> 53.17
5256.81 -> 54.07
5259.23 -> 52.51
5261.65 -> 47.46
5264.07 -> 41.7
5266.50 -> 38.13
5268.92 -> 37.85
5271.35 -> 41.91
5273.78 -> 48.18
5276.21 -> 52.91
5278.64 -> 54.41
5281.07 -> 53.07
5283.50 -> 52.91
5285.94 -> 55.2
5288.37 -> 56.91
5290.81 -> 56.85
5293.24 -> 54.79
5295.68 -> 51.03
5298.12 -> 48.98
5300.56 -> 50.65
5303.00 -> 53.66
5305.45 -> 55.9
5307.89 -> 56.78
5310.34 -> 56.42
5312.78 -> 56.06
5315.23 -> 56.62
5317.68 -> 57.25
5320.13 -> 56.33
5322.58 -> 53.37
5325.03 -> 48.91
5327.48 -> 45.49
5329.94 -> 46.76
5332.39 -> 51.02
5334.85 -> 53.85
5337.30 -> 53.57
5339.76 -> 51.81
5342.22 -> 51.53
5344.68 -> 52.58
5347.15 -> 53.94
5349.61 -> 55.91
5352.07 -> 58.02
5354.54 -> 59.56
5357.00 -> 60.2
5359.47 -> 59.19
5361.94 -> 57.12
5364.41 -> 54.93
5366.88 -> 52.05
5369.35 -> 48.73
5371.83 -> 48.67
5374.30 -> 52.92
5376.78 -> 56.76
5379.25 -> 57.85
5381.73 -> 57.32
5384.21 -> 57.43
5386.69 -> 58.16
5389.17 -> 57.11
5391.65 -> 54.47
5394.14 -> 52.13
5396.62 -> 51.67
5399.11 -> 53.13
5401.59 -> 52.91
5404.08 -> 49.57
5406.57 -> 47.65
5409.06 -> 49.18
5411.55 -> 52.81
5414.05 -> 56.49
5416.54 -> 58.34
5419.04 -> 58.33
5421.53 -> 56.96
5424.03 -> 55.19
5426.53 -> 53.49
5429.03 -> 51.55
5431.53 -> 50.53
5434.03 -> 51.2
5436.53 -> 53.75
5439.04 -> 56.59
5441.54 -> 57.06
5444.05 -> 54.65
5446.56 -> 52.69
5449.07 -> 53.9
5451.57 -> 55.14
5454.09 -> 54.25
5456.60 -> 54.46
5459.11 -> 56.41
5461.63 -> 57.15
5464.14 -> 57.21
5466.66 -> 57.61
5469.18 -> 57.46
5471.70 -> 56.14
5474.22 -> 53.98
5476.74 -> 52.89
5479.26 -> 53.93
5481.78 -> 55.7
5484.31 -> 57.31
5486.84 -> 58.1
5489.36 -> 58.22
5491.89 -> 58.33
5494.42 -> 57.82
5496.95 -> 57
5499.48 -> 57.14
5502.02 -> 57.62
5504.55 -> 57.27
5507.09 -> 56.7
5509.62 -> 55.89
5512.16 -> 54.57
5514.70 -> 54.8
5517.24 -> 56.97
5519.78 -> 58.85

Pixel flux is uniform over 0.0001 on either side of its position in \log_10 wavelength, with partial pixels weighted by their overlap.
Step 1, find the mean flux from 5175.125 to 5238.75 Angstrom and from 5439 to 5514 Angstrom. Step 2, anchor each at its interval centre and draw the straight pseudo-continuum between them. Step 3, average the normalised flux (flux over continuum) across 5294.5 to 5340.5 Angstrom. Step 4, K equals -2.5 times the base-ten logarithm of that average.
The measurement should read -0.12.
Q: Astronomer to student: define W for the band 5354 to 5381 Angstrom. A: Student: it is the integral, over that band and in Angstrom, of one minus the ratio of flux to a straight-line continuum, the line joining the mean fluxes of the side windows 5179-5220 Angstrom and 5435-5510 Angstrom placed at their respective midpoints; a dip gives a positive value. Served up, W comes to -3.3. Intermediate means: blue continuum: 38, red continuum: 56.1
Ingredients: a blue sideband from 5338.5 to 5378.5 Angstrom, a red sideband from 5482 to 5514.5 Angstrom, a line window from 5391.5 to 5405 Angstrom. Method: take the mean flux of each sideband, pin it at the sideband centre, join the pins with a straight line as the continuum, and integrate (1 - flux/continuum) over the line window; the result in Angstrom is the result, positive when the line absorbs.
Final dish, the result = 0.8 Angstrom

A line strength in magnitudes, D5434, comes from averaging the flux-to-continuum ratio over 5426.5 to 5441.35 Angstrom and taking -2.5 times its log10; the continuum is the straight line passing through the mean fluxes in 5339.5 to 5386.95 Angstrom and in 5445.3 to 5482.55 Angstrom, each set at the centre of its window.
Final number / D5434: 0.043 mag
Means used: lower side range 55.2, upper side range 55.3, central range 53.1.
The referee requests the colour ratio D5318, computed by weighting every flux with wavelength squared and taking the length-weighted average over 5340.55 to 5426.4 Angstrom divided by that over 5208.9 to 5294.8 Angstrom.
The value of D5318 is 1.1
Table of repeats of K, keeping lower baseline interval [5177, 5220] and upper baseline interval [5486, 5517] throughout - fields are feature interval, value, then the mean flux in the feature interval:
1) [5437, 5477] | -0.03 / 55.5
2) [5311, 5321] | -0.25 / 56.6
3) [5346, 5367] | -0.20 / 57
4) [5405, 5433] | -0.04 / 53.6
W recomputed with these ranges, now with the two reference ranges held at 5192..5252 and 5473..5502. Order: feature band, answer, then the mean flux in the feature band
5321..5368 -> -2.1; 53.7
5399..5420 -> 0.2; 53.1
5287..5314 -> -2.4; 54.4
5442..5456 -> 0.2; 54.3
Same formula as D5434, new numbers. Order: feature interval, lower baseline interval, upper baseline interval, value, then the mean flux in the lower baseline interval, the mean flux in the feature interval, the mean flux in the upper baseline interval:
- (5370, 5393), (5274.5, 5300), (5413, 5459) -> -0.02 mag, 53.5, 55.4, 54.7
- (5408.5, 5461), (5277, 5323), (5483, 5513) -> 0.04 mag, 54.6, 54.5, 57.2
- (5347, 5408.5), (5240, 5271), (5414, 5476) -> -0.03 mag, 49.1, 54.6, 55.2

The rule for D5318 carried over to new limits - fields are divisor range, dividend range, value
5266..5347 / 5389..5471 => 1.09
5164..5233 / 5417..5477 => 1.60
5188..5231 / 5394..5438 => 1.32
